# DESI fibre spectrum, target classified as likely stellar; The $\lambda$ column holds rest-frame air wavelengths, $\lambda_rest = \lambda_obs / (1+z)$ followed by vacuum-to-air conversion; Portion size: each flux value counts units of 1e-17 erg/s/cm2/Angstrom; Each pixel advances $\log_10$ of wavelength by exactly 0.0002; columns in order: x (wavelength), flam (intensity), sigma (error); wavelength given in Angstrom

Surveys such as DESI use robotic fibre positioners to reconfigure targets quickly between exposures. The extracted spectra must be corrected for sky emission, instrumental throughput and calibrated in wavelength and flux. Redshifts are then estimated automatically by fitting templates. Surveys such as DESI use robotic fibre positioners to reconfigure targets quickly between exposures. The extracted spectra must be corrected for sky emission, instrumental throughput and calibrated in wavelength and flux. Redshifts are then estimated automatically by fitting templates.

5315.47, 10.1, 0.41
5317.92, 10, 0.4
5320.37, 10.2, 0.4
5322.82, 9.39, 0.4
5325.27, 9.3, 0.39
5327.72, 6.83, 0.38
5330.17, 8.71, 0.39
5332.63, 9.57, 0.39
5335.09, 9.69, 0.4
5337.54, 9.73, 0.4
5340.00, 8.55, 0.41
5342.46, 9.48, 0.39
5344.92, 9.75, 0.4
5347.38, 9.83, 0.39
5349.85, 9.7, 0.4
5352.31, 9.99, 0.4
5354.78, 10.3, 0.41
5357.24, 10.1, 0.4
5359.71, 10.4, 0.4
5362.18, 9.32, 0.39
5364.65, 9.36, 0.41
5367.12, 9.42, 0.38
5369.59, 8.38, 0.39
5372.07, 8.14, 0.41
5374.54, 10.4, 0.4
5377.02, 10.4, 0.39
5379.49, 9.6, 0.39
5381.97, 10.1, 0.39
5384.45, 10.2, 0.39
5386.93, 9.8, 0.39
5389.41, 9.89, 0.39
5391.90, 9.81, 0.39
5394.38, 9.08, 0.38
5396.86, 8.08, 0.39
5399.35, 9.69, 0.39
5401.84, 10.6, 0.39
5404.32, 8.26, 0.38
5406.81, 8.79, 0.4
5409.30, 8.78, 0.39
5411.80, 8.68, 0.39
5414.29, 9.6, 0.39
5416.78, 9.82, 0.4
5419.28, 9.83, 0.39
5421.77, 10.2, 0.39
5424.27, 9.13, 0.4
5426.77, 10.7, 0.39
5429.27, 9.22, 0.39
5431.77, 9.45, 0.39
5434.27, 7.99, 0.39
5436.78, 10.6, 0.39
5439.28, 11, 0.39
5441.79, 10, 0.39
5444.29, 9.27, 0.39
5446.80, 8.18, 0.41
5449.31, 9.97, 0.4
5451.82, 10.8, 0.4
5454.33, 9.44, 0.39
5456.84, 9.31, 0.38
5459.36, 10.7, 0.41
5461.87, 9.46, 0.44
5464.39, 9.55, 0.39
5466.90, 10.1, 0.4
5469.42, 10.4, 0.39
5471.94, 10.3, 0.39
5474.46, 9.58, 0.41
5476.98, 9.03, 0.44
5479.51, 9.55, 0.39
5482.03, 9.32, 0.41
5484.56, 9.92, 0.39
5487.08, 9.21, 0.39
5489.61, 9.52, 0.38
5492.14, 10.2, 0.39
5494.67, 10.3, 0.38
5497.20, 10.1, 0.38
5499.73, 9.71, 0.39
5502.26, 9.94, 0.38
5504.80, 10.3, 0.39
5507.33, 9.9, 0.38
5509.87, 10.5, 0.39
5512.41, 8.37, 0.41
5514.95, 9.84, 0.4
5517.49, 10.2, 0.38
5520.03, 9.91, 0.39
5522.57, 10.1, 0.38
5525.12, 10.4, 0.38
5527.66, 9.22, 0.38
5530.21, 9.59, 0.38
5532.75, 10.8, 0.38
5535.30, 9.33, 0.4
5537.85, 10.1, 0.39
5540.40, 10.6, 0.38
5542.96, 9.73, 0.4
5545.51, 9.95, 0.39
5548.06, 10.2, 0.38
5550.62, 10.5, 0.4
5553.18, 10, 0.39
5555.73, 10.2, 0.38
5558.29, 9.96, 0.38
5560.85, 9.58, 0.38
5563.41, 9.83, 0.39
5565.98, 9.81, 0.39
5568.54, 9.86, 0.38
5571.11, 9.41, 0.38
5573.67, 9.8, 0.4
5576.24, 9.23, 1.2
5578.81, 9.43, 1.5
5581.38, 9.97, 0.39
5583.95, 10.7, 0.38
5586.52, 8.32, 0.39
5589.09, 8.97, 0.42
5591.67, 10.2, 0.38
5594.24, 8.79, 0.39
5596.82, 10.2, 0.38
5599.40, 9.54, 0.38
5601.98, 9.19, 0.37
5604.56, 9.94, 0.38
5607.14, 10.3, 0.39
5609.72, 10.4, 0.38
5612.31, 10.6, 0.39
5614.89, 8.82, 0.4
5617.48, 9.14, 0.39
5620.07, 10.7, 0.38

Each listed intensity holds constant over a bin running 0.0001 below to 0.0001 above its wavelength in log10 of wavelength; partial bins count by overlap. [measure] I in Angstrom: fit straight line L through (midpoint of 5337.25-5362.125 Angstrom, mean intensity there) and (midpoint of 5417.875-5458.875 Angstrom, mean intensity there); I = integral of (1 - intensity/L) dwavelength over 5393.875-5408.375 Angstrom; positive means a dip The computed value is 0.98 Angstrom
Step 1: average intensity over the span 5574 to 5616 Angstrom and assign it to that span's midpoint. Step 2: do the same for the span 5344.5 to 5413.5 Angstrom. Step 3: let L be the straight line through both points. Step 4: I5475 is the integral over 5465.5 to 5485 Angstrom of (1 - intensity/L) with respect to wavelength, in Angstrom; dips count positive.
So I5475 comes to -0.4 Angstrom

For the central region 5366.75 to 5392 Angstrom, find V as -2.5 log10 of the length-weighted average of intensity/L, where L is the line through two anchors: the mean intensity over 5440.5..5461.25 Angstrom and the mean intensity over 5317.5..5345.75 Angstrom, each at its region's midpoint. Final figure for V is -0.025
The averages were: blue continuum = 9.24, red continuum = 9.7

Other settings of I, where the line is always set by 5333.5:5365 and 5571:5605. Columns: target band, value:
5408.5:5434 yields 0.4 Angstrom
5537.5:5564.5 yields -1.4 Angstrom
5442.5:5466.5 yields 0.0 Angstrom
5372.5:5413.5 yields 0.9 Angstrom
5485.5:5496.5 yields -0.2 Angstrom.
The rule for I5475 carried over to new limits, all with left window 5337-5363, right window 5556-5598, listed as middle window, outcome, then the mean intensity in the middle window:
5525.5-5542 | -0.5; 9.96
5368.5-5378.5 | 0.4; 9.35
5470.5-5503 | -0.2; 9.75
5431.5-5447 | 0.2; 9.59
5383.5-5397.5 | 0.3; 9.52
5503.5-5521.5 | -0.4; 9.86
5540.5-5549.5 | -0.4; 10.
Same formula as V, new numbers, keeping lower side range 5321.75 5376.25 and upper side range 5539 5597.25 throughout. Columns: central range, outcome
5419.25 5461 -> -0.02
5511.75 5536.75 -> -0.01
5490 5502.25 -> -0.04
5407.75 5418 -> 0.03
